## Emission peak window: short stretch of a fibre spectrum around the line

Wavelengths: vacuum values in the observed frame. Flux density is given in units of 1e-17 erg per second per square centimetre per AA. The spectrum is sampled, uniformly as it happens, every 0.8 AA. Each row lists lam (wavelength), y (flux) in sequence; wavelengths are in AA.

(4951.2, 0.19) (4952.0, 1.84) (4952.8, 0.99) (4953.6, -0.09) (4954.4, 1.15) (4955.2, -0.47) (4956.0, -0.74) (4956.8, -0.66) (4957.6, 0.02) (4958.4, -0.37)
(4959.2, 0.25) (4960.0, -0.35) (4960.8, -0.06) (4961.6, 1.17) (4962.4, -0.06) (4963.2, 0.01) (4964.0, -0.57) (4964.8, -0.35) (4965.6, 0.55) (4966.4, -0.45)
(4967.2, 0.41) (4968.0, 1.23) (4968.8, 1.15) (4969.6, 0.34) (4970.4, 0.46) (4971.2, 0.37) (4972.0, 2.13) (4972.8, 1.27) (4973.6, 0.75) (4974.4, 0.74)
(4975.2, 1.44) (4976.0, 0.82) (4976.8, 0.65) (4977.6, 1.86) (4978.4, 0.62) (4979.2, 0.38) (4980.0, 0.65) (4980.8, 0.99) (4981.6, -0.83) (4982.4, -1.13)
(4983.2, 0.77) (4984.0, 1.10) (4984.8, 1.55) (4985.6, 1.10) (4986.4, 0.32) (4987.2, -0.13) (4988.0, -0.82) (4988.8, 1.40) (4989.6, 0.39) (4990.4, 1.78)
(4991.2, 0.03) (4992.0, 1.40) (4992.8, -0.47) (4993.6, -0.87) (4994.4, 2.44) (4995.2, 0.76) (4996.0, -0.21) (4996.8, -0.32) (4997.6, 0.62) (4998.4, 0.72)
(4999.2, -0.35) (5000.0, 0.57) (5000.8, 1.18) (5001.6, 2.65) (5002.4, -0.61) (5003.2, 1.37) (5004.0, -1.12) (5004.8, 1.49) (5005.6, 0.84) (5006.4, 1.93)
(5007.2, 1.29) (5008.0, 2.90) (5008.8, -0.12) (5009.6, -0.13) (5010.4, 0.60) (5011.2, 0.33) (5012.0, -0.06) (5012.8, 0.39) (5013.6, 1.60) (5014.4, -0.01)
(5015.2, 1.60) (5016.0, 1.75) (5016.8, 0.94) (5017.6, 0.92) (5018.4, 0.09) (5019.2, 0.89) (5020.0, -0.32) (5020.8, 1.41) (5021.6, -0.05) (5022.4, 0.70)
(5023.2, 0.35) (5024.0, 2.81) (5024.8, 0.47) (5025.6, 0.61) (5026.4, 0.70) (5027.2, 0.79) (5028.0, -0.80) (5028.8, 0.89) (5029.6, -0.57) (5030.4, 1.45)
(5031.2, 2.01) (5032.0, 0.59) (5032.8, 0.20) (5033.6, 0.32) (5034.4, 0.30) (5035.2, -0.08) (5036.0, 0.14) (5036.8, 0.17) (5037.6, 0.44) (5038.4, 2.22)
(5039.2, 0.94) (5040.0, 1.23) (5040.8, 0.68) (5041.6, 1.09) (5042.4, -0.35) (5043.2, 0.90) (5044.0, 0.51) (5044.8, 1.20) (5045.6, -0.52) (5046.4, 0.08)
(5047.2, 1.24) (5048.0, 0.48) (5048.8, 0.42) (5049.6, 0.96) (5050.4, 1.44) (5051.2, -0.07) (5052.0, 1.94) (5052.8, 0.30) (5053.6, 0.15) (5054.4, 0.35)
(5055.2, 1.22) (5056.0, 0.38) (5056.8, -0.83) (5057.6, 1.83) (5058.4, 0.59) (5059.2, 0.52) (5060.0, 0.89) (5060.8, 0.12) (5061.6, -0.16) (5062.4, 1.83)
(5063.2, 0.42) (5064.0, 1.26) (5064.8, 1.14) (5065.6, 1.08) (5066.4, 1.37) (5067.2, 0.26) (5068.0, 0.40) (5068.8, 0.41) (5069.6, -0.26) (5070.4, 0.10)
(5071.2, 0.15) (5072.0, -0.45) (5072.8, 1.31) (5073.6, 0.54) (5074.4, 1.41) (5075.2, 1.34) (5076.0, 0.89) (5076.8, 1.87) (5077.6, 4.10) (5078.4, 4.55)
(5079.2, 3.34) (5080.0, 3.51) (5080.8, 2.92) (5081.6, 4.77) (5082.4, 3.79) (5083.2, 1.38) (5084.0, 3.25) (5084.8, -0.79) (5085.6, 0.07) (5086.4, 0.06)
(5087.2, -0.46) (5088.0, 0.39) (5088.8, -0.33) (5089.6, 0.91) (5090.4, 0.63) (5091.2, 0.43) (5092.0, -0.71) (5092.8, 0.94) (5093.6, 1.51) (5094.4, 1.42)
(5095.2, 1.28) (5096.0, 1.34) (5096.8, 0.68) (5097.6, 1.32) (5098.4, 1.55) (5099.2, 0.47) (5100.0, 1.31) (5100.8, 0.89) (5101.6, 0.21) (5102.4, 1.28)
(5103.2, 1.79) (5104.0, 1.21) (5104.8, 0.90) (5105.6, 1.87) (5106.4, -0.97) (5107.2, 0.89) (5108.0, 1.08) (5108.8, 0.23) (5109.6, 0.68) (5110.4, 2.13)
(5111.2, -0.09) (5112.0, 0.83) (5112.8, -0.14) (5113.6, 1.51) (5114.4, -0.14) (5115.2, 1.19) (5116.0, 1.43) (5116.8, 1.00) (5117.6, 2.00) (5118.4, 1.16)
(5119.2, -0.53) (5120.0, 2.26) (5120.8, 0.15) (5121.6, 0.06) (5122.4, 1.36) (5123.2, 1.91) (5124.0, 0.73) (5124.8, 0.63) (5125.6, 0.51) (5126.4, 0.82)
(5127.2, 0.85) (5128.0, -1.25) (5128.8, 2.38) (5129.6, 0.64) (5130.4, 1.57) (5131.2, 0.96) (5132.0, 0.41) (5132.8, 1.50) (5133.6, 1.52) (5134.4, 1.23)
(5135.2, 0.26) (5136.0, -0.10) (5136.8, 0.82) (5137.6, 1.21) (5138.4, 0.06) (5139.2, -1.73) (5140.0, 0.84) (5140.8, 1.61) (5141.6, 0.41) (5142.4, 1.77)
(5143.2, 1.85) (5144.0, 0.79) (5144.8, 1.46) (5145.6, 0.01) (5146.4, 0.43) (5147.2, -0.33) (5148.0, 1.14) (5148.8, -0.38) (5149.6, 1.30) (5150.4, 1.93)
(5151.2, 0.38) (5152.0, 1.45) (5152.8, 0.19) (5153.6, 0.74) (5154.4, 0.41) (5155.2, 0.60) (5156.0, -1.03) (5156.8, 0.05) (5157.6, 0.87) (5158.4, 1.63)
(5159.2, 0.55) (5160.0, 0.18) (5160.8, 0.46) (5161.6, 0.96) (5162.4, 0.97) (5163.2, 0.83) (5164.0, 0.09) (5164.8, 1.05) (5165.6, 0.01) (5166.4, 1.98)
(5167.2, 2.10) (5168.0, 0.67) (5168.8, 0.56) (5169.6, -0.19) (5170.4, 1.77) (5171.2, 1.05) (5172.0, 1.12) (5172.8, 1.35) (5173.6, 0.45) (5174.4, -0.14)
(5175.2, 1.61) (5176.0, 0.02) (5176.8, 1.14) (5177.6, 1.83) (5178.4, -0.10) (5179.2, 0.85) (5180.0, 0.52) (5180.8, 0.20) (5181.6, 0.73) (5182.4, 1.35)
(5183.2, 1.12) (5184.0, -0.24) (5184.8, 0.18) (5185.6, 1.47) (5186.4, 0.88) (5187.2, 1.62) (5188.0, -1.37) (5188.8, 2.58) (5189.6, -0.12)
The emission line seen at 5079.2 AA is [O II]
